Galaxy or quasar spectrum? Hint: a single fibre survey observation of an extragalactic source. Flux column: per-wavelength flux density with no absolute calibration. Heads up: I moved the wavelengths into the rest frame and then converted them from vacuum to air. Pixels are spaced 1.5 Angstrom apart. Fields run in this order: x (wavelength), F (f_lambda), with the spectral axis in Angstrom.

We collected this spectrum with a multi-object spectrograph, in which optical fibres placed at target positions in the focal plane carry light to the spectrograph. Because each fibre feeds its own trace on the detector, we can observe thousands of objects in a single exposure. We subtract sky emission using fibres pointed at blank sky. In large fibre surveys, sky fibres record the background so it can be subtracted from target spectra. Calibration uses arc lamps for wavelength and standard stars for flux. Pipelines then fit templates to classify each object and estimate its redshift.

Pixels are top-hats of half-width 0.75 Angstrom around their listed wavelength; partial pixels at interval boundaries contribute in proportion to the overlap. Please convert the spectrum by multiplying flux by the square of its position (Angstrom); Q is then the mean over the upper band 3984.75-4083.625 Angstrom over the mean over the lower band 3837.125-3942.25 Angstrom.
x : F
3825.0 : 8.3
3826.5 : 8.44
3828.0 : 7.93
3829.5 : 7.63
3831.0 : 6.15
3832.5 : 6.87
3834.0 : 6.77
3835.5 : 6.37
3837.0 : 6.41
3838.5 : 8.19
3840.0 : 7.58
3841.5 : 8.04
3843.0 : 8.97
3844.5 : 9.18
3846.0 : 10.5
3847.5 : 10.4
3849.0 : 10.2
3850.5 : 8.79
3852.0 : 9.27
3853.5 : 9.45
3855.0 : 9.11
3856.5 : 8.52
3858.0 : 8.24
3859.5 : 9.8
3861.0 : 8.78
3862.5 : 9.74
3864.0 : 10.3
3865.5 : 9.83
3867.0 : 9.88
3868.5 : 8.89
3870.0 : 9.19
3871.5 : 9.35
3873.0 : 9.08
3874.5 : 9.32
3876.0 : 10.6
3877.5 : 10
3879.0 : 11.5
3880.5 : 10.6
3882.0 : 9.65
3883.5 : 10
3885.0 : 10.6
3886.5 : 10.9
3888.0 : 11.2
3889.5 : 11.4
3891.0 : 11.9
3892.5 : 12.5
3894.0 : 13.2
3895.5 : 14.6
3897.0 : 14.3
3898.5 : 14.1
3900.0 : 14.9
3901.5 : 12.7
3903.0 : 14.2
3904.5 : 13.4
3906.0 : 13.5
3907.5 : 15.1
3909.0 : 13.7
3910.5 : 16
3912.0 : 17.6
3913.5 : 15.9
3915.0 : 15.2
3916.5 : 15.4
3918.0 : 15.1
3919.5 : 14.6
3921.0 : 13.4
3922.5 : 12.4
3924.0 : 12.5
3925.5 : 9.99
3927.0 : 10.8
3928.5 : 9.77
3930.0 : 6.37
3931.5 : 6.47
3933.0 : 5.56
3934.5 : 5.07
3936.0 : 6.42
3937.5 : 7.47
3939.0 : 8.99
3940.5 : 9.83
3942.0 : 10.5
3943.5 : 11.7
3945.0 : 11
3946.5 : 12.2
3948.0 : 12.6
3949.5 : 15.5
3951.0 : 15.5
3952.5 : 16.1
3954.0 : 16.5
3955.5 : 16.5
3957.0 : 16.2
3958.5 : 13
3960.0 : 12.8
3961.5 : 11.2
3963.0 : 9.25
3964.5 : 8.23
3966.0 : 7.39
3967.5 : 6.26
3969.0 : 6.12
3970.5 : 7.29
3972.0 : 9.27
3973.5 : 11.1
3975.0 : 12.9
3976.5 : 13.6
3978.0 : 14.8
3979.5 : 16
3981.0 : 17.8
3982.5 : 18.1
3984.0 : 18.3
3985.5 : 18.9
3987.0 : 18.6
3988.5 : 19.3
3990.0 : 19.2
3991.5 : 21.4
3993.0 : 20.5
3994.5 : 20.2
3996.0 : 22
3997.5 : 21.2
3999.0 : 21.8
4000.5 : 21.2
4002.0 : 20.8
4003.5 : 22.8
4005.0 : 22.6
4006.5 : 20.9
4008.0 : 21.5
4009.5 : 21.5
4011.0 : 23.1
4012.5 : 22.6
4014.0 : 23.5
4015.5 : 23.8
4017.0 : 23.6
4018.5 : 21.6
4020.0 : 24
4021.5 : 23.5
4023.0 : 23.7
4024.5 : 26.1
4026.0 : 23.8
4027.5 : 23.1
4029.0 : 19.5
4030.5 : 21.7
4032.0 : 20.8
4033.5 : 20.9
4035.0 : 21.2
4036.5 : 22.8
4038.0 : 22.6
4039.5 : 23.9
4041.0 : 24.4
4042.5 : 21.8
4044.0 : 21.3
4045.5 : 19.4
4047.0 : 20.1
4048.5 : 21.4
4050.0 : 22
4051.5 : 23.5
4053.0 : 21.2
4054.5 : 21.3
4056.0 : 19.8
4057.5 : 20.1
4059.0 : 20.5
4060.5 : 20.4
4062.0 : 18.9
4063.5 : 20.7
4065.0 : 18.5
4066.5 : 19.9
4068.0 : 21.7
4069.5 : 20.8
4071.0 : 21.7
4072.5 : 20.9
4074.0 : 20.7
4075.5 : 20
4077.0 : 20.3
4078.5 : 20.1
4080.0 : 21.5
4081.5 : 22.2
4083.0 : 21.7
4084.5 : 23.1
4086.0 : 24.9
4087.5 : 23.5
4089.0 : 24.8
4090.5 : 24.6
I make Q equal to 2.13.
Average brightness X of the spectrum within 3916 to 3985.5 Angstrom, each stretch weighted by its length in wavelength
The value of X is 11.8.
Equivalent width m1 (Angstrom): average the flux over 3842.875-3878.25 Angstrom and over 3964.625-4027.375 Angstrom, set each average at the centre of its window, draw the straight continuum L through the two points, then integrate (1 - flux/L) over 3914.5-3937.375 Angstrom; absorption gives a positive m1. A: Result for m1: 5.5 Angstrom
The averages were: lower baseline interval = 9.48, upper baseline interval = 18.8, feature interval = 10.5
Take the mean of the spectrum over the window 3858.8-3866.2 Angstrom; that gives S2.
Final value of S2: 9.69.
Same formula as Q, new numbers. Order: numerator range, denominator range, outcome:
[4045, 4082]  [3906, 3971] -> 1.89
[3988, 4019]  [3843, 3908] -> 2.13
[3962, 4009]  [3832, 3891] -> 1.87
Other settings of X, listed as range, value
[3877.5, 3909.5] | 12.5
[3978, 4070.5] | 21.2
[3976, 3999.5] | 18.9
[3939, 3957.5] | 13.5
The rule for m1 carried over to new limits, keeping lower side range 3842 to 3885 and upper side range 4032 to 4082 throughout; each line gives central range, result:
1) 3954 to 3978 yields 7.05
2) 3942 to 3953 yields 1.03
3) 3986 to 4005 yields -3.63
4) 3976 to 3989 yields -0.47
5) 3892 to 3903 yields -2.06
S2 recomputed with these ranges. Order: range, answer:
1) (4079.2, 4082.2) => 21.8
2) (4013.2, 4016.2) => 23.6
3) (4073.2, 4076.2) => 20.4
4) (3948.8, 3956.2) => 16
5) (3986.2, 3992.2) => 19.6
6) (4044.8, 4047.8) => 19.8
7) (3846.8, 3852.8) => 9.66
